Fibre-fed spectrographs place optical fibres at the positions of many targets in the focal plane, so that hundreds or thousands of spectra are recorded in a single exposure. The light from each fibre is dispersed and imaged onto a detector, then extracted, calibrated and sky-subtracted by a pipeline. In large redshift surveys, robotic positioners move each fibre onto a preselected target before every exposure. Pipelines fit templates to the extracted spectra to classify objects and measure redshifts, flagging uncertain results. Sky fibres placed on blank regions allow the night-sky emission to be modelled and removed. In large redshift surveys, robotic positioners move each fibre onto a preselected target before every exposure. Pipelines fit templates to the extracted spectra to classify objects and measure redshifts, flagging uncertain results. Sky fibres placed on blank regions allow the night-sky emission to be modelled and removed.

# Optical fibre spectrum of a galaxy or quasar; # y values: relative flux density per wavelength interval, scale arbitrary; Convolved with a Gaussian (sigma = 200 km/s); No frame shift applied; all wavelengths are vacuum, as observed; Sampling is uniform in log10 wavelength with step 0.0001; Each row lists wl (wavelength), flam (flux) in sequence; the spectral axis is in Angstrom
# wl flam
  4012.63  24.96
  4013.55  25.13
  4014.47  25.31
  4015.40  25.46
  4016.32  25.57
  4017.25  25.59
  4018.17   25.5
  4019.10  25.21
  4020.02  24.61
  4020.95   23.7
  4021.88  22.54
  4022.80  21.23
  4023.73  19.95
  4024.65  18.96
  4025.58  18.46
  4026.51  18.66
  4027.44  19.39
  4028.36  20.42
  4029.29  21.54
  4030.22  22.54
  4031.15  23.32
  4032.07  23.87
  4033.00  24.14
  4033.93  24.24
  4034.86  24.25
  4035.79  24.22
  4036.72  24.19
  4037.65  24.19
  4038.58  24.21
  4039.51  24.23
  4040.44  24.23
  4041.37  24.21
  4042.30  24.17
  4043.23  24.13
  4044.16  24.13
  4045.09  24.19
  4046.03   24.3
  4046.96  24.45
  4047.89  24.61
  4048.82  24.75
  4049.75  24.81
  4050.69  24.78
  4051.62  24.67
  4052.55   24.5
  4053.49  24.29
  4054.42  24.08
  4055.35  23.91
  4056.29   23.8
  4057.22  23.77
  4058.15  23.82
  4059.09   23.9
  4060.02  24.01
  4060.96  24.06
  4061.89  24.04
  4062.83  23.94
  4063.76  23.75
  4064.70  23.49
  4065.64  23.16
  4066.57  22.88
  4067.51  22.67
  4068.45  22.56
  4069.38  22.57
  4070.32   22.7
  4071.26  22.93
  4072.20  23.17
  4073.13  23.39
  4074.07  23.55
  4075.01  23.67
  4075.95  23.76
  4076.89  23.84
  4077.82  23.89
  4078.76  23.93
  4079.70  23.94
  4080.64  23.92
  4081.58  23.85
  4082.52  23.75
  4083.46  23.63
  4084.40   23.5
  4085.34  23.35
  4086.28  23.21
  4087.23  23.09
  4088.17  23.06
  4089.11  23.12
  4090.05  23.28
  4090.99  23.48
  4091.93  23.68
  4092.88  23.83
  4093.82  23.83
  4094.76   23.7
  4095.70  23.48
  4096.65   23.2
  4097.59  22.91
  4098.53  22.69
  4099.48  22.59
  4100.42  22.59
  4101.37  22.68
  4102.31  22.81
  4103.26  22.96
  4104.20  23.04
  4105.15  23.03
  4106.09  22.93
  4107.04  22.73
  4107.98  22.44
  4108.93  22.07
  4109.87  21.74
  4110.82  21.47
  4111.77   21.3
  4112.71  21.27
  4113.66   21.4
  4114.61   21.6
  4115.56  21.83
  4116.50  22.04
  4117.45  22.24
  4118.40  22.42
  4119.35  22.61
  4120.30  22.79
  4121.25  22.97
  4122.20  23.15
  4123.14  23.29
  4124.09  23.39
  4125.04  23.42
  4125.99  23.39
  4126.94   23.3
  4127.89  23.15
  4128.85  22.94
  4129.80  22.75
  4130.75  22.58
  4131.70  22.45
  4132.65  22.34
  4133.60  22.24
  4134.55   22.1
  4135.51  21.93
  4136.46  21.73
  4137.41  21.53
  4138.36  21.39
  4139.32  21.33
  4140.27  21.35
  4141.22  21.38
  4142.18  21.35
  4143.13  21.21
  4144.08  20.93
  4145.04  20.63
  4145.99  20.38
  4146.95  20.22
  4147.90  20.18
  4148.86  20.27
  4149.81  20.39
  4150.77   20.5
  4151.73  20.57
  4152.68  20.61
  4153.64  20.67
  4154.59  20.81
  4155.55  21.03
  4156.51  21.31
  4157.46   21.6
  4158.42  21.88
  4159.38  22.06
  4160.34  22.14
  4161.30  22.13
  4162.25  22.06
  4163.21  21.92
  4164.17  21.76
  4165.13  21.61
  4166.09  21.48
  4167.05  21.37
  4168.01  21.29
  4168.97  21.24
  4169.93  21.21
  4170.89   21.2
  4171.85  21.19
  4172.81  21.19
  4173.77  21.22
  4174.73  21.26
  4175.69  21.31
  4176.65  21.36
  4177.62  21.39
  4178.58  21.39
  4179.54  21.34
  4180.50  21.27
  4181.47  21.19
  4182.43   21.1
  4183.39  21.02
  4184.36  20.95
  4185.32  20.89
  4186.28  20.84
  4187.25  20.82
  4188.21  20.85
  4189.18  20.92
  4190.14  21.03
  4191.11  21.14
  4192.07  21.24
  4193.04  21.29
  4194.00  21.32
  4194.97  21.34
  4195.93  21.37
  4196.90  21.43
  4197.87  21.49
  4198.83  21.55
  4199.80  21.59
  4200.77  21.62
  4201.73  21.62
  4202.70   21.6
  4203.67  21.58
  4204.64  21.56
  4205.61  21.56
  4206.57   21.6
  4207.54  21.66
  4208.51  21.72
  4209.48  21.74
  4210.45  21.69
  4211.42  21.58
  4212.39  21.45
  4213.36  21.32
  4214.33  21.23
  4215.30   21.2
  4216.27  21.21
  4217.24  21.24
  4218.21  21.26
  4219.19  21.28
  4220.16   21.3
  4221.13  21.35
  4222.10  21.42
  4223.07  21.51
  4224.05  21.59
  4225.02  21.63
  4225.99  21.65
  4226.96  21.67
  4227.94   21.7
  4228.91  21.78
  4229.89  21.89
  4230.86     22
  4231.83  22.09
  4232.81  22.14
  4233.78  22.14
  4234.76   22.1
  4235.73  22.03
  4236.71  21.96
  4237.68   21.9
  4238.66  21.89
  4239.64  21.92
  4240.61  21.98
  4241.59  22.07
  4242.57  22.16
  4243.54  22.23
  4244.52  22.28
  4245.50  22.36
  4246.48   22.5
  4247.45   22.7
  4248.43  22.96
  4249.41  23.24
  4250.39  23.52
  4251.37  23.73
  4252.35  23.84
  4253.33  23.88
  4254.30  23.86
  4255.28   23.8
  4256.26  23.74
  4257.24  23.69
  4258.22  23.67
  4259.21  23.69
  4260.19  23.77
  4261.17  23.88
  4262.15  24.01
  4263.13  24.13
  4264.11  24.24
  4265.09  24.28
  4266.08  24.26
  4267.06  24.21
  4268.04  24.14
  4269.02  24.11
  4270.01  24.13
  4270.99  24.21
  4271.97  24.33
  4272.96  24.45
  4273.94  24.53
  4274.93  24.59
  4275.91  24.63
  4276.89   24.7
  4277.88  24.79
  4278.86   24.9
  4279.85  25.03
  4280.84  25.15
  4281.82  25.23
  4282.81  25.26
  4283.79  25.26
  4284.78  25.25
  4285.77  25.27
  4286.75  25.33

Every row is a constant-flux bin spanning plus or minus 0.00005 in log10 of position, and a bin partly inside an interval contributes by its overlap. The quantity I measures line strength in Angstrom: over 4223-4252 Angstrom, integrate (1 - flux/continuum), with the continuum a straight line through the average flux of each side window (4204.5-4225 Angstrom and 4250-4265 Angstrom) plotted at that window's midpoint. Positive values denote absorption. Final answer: 0.7 Angstrom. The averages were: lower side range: 21.5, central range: 22.2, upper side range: 23.9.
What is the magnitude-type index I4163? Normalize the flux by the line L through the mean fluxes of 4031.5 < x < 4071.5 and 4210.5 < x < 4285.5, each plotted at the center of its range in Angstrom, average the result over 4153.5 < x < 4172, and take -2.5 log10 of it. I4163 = 0.092 mag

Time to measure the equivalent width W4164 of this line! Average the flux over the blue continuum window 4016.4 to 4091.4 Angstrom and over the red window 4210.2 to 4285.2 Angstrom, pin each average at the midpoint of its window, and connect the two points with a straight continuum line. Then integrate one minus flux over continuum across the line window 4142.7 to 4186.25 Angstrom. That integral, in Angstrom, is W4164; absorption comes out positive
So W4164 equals 3.81 Angstrom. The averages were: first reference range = 23.5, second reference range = 23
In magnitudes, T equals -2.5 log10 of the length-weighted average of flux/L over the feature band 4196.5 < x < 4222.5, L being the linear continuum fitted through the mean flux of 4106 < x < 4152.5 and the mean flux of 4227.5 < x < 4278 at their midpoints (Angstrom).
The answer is 0.063 mag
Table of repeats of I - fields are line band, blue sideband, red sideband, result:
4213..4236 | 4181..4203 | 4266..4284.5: 0.97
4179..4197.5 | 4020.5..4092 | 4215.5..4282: 1.60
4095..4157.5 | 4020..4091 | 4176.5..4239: 1.36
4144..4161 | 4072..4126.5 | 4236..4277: 1.65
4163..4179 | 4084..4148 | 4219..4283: 0.96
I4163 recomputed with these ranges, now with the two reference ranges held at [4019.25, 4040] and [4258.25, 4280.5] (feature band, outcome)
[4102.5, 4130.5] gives 0.03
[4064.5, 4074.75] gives -0.01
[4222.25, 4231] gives 0.11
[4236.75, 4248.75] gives 0.09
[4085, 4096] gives -0.02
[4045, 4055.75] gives -0.09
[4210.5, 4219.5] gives 0.12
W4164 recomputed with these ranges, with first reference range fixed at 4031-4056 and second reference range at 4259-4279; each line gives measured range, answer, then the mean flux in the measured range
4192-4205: 1.50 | 21.5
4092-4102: 0.46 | 23.2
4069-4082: 0.41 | 23.5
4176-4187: 1.42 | 21.1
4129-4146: 1.81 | 21.7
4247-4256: 0.29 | 23.5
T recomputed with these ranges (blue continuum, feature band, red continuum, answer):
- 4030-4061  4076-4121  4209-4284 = 0.043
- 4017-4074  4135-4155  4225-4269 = 0.110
